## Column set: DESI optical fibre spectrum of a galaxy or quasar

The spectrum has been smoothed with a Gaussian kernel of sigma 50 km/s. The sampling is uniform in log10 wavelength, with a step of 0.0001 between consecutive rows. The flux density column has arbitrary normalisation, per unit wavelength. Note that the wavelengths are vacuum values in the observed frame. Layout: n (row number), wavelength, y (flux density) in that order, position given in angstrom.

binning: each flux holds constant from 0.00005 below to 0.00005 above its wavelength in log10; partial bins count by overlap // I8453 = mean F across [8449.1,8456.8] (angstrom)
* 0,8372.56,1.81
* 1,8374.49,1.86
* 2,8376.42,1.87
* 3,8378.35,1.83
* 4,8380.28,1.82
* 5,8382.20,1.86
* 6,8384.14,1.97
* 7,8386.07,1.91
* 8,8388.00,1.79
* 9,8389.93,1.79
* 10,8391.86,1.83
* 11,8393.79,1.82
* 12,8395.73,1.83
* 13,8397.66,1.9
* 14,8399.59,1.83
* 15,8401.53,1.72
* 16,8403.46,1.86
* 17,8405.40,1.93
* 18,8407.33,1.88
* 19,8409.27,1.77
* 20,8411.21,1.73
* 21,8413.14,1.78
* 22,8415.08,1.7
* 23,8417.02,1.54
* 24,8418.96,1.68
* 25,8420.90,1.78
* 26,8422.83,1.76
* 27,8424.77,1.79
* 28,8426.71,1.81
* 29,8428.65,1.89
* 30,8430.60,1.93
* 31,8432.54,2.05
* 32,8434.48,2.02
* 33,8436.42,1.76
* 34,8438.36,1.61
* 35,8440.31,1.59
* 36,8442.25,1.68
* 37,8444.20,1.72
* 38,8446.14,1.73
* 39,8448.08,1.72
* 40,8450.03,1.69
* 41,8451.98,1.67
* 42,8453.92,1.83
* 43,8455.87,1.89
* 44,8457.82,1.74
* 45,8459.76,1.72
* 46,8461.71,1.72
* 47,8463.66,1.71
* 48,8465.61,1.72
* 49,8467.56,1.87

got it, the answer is 1.77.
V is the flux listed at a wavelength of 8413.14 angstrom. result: 1.78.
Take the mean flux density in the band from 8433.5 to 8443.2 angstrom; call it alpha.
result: 1.73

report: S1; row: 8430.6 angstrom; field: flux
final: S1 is 1.93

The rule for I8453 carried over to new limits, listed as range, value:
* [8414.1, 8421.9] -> 1.68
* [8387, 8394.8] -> 1.81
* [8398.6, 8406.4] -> 1.84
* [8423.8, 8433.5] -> 1.89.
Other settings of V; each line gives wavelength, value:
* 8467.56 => 1.87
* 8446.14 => 1.73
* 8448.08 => 1.72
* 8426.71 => 1.81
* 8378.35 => 1.83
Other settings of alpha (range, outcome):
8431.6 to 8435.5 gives 2.03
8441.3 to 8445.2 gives 1.7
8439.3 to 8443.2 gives 1.63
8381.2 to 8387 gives 1.91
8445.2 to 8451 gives 1.71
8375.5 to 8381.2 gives 1.84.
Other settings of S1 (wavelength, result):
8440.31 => 1.59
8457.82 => 1.74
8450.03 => 1.69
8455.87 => 1.89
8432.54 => 2.05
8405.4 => 1.93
